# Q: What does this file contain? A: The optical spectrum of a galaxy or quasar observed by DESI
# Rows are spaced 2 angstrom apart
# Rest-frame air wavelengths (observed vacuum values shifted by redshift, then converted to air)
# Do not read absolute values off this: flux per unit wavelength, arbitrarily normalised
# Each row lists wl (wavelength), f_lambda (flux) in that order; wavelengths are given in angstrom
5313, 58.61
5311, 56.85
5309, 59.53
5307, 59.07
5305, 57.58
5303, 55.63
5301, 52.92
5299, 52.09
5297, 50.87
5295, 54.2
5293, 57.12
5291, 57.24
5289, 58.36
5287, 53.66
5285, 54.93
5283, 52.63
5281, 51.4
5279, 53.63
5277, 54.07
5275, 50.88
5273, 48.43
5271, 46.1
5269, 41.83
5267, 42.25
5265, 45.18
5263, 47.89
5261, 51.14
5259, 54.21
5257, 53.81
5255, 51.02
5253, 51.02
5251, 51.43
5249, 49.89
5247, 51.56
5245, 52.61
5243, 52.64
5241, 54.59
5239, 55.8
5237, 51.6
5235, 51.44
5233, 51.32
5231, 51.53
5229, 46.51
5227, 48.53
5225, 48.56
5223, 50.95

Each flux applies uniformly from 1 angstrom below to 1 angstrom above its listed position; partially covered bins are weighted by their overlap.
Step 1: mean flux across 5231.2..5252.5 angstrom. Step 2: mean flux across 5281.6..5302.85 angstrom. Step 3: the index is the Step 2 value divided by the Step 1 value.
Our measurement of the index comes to 1.04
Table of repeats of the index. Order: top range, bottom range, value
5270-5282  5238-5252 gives 0.96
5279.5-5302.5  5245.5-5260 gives 1.04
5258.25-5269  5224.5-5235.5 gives 0.96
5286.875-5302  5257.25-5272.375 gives 1.15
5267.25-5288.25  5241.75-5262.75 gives 0.98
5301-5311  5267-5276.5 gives 1.23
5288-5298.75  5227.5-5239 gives 1.09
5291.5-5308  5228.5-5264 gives 1.06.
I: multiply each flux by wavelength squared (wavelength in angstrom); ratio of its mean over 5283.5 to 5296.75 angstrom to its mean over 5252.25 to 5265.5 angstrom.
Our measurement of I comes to 1.11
